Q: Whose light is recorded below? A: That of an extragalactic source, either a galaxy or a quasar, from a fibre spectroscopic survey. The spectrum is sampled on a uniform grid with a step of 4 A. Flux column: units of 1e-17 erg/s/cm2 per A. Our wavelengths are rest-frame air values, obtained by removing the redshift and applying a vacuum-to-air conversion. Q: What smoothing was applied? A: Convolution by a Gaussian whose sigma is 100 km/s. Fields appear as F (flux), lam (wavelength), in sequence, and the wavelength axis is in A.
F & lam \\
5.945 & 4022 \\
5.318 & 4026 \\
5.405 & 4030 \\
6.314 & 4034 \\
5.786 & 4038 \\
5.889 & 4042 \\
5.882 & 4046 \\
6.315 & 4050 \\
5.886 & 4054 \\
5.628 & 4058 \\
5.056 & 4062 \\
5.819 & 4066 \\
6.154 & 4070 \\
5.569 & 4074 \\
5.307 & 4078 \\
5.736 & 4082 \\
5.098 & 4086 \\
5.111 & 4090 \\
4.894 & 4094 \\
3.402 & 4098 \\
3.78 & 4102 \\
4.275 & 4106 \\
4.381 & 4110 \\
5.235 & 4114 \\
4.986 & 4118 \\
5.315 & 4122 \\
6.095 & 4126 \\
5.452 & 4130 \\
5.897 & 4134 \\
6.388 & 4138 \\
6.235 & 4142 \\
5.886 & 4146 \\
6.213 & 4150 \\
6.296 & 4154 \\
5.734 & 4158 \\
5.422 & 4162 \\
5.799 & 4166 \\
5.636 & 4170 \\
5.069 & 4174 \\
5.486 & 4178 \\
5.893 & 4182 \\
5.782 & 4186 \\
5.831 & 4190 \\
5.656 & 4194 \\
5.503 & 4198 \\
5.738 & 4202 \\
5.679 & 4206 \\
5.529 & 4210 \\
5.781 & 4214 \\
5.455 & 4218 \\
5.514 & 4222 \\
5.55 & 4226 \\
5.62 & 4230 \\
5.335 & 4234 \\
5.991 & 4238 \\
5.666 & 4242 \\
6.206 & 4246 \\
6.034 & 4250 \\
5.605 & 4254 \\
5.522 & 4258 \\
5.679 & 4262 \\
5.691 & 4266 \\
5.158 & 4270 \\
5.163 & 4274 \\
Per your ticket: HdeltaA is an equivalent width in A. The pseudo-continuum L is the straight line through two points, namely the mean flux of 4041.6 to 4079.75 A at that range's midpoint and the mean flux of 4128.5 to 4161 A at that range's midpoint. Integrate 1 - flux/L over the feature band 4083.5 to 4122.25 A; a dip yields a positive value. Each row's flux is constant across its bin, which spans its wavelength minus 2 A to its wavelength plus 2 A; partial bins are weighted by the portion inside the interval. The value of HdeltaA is 8.2 A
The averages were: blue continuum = 5.75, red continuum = 6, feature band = 4.63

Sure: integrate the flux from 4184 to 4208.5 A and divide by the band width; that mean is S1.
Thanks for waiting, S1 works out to 5.69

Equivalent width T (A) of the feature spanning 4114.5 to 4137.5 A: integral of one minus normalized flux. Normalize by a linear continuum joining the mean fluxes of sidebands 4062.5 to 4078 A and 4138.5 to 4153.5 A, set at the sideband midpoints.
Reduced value 1.7 A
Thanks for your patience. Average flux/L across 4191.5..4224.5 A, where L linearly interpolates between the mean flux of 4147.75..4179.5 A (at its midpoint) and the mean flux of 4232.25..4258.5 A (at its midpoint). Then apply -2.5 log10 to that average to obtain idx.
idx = 0.03 mag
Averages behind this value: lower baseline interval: 5.71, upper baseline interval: 5.78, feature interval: 5.61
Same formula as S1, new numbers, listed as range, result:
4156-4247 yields 5.64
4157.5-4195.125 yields 5.63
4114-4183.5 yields 5.74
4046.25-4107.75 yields 5.23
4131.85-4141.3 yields 6.14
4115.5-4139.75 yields 5.67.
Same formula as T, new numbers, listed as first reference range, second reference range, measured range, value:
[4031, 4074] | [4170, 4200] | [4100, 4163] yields 2.5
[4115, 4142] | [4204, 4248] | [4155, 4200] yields 0.4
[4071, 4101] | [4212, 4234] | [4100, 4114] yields 2.2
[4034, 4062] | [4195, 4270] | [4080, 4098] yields 2.5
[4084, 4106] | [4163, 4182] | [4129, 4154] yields -4.7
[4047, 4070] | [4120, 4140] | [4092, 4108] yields 4.7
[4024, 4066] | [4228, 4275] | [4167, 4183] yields 0.5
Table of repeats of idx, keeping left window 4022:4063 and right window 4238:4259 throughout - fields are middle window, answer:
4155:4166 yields 0.024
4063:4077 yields 0.006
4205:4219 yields 0.040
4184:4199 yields 0.022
